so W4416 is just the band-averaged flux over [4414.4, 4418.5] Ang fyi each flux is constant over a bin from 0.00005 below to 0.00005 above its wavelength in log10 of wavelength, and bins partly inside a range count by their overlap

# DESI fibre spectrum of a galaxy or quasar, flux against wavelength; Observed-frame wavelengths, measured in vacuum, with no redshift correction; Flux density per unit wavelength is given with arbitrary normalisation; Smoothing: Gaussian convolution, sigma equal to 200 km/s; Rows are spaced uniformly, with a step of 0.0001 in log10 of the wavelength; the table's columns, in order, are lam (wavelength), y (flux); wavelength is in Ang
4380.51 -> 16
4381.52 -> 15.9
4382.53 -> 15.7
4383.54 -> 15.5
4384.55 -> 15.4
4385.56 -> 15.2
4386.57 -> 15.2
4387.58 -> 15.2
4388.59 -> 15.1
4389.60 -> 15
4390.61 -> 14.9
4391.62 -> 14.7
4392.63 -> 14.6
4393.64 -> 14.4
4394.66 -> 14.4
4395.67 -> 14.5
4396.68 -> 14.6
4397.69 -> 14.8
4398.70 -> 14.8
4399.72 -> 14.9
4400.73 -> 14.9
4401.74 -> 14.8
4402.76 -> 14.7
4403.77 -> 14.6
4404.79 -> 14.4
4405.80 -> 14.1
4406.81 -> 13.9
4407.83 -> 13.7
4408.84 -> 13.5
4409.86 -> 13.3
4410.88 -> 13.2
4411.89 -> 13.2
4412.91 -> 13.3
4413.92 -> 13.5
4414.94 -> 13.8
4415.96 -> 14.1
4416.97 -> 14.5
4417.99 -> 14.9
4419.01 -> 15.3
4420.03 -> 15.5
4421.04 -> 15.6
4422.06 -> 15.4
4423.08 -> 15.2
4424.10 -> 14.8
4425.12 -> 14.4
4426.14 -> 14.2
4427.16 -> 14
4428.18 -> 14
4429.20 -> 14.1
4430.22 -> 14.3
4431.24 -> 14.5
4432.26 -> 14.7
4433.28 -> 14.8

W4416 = 14.3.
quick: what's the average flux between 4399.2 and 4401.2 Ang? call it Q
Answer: 14.9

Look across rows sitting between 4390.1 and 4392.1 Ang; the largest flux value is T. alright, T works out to 14.9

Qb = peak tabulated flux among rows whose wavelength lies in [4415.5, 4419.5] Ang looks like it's 15.3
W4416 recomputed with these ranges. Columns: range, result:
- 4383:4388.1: 15.3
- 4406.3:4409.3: 13.7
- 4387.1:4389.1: 15.2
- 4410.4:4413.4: 13.2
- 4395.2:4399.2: 14.7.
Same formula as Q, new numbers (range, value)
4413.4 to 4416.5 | 13.8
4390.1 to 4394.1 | 14.7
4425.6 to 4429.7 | 14.1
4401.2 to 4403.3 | 14.8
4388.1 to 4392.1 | 14.9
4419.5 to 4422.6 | 15.5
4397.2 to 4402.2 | 14.8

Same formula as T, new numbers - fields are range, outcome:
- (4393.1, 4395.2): 14.4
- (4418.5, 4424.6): 15.6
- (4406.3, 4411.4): 13.9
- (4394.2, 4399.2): 14.8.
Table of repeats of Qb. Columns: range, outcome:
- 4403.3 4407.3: 14.6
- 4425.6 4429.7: 14.2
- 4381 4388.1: 15.9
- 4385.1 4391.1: 15.2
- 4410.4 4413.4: 13.3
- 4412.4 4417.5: 14.5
